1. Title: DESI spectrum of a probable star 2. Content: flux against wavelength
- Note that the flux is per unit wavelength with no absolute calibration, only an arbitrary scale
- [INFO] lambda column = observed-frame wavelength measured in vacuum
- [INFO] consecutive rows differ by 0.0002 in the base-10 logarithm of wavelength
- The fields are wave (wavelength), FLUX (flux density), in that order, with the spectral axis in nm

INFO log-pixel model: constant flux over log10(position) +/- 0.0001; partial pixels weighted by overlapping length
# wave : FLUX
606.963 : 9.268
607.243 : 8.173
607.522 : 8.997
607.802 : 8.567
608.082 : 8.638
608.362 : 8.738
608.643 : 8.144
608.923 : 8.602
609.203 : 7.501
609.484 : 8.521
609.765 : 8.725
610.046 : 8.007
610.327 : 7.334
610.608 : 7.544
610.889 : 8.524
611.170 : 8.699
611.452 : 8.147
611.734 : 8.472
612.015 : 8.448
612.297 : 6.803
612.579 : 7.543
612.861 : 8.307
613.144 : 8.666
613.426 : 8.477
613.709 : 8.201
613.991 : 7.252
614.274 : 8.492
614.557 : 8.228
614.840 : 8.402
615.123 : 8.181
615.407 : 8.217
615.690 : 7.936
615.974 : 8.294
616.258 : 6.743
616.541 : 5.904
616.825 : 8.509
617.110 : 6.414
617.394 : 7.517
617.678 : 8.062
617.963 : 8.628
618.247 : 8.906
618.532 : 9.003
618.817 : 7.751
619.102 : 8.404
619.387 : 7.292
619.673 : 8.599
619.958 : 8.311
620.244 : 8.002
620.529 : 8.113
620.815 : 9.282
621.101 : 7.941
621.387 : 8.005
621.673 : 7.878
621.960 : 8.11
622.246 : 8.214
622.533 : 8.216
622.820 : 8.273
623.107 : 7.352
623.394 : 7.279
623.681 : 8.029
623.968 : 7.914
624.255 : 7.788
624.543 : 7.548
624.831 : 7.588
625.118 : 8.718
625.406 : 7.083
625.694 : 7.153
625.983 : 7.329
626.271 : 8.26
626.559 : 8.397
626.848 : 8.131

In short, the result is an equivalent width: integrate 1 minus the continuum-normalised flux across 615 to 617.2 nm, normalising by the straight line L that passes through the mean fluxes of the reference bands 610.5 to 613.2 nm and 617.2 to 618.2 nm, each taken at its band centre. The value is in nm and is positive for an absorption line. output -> 0.15 nm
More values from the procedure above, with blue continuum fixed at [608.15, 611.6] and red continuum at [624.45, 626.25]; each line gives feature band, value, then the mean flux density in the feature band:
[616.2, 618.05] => 0.13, 7.39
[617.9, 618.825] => -0.09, 8.69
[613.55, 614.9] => -0.01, 8.1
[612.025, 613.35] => 0.03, 7.92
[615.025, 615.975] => -0.02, 8.13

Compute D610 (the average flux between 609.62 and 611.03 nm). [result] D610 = 8.03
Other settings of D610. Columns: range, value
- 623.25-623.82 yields 7.65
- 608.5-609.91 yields 8.29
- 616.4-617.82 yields 7.28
